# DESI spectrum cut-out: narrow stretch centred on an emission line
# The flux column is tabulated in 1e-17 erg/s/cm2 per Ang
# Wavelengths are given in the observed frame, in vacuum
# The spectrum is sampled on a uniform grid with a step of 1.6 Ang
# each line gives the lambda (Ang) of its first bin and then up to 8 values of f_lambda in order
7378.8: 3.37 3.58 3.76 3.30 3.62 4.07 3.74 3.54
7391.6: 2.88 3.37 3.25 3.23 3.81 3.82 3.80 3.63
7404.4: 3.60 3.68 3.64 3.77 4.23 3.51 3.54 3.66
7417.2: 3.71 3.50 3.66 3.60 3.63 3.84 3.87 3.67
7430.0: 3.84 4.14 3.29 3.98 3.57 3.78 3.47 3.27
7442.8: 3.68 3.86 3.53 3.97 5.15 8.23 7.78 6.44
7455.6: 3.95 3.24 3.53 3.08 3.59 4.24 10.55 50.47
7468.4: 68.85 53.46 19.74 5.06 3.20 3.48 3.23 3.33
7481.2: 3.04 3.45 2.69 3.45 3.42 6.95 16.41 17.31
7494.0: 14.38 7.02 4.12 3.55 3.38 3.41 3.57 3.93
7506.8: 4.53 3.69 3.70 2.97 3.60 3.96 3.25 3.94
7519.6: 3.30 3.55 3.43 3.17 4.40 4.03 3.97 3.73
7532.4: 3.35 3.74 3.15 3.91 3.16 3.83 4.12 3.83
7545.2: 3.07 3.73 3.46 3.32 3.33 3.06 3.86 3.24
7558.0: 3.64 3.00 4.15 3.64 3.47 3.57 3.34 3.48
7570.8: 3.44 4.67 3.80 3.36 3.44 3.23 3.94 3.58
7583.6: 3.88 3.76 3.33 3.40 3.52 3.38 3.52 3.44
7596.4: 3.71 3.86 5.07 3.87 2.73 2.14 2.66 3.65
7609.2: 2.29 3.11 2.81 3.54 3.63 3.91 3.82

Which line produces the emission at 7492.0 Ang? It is [N II] 6583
